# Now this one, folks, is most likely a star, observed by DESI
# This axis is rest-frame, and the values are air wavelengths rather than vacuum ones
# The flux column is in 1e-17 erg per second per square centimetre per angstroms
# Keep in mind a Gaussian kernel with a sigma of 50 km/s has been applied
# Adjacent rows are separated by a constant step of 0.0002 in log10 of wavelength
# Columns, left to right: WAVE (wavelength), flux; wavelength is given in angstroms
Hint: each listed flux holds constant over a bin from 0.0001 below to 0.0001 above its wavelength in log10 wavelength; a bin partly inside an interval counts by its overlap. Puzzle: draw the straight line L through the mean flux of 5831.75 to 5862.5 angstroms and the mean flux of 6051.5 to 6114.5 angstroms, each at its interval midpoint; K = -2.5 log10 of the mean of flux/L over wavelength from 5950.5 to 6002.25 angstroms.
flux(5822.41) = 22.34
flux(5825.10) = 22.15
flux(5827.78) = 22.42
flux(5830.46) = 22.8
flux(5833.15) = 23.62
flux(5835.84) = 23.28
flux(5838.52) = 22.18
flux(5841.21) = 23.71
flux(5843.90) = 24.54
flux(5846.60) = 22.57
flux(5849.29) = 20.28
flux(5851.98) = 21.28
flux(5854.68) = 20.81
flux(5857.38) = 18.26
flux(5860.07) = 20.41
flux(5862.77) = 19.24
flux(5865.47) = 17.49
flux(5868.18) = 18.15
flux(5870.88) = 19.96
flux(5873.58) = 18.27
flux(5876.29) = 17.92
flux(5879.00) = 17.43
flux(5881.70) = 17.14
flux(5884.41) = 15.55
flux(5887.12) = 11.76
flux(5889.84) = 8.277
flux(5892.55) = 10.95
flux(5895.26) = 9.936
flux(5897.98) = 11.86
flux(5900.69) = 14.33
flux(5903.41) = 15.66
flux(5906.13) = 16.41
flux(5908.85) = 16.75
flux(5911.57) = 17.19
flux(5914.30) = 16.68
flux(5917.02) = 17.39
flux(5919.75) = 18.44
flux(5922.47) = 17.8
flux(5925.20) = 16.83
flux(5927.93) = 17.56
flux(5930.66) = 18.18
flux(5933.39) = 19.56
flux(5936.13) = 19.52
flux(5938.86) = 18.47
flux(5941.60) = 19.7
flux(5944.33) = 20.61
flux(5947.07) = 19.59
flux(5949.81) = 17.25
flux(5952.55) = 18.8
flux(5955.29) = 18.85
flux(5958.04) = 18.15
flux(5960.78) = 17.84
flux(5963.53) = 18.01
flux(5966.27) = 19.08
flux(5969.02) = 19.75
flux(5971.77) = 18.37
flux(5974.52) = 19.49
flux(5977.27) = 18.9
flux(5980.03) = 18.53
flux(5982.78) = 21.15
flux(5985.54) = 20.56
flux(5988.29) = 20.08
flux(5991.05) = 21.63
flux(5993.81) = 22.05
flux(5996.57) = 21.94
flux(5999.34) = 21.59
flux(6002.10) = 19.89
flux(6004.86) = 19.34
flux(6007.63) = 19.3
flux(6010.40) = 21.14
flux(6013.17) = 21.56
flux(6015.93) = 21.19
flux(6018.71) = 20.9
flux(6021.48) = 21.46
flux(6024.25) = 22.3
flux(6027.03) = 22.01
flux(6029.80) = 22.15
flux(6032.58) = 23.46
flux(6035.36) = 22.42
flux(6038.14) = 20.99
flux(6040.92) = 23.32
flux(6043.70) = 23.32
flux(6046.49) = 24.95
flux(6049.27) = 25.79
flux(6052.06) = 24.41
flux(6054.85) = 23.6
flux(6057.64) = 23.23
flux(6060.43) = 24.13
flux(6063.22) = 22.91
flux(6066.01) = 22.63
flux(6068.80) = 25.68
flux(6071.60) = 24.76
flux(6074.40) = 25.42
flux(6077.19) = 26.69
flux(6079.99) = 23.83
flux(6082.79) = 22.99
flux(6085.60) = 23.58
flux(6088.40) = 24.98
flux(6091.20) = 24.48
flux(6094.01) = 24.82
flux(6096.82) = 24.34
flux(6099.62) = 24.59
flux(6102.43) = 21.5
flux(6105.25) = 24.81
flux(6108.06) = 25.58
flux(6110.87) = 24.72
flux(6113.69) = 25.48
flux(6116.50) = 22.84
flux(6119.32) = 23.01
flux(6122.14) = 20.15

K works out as 0.18 mag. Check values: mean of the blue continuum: 21.8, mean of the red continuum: 24.3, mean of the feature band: 19.7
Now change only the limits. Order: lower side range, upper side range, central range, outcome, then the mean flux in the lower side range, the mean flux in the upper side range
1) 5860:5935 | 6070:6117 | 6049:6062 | -0.055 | 16.3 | 24.5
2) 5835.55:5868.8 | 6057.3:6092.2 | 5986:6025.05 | 0.110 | 20.9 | 24.3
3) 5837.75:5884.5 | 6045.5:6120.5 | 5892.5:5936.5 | 0.273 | 19.8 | 24.3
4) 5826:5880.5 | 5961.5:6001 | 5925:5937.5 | 0.103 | 20.7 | 20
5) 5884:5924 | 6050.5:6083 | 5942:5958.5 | -0.098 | 14.6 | 24.2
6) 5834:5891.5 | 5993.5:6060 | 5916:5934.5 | 0.128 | 19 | 22.2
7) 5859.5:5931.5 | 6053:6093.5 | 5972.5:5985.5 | 0.021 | 16.1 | 24.2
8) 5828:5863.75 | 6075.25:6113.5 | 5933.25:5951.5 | 0.187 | 21.8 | 24.4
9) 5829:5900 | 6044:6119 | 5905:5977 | 0.118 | 18.3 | 24.3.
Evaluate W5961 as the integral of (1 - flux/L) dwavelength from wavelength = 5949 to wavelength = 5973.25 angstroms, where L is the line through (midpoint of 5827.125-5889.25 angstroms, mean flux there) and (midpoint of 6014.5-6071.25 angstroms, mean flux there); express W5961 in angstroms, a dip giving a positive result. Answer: 3.5 angstroms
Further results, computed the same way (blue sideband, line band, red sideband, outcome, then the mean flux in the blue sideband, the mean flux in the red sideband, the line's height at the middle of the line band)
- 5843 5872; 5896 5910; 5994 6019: 3.87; 20.2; 20.8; 20.4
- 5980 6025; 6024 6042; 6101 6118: -0.44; 20.9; 24.1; 21.8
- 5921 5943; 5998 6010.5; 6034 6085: 0.82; 18.5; 23.9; 21.6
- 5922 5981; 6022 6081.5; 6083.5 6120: -3.47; 18.7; 24.2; 22.4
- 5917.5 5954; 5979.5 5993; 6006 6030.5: -0.21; 18.6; 21.3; 20.3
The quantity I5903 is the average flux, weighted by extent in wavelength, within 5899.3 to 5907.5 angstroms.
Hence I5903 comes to 15.5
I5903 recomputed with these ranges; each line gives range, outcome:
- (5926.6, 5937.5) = 18.7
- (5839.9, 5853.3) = 22.5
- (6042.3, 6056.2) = 24.4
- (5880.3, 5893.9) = 12.8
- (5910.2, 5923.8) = 17.5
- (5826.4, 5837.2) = 23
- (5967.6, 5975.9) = 19.2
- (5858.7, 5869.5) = 18.8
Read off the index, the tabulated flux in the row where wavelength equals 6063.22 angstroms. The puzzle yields 22.91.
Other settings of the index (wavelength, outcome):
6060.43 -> 24.13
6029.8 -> 22.15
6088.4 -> 24.98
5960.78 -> 17.84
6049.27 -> 25.79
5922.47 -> 17.8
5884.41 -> 15.55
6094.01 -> 24.82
